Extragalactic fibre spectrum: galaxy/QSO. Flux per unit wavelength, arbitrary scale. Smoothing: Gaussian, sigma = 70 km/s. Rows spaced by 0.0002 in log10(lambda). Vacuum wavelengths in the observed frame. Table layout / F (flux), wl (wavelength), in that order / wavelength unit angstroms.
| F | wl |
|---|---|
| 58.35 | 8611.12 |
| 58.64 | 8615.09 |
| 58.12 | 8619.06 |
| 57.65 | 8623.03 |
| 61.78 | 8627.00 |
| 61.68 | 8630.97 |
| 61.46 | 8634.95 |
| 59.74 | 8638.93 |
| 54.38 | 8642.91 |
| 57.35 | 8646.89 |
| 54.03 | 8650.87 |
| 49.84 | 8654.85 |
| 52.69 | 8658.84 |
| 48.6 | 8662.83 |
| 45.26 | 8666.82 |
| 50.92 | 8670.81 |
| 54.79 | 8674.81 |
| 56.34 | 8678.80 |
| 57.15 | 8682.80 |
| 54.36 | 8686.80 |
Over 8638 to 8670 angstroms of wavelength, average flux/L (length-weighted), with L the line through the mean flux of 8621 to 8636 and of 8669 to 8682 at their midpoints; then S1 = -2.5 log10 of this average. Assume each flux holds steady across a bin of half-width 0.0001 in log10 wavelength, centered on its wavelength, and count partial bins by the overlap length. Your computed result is 0.095 mag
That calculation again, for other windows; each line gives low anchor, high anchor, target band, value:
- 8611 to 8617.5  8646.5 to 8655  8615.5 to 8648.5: -0.05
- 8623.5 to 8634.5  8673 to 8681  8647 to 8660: 0.11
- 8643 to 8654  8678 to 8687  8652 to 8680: 0.09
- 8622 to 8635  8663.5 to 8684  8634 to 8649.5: 0.01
